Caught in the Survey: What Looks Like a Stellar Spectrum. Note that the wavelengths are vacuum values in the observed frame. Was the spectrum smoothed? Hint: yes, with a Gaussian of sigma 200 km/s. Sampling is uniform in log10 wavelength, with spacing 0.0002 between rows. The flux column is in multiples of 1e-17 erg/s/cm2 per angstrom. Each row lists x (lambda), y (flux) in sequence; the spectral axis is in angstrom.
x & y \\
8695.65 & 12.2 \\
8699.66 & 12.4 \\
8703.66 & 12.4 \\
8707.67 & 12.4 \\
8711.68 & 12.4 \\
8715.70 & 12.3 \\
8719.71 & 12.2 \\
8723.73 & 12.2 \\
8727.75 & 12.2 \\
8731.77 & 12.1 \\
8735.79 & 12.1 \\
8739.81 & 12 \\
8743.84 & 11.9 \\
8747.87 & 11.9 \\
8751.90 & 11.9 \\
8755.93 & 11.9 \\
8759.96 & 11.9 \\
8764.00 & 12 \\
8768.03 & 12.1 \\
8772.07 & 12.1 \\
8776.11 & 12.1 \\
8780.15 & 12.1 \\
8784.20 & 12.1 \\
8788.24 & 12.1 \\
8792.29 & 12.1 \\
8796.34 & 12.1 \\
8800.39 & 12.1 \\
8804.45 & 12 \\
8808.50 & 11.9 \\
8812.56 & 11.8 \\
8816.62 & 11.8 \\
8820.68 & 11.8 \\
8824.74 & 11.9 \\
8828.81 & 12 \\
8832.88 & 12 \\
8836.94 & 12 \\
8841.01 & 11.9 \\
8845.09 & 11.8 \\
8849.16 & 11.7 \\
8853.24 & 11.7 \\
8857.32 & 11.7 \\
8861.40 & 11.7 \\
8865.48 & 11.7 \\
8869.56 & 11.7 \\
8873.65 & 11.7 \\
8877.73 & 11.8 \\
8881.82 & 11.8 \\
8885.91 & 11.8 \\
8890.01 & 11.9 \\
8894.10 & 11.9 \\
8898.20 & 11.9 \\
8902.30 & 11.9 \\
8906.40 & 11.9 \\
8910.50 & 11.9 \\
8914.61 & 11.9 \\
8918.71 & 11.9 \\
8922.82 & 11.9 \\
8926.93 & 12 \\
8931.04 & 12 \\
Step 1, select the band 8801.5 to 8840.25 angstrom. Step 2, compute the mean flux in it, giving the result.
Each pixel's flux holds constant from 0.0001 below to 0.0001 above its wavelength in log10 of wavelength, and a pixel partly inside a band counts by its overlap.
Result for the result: 11.9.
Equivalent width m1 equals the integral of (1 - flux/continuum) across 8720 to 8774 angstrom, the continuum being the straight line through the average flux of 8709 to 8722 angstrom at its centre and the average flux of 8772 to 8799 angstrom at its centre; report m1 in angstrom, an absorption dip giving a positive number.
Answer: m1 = 0.8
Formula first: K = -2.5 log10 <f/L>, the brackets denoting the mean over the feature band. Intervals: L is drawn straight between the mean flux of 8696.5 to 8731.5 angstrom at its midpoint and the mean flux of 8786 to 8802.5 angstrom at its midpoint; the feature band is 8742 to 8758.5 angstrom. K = 0.03 mag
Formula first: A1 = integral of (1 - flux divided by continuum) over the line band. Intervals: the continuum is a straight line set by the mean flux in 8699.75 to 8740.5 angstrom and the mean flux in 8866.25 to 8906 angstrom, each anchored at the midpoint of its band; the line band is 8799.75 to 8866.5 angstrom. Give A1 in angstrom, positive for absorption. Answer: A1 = 0.60 angstrom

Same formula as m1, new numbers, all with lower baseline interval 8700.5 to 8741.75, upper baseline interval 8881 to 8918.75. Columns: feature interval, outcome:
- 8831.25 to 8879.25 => 0.8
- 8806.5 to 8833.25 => 0.4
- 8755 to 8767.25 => 0.2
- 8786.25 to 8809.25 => 0.0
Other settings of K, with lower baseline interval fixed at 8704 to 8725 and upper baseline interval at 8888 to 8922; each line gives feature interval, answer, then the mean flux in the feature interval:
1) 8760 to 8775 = 0.013 mag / 12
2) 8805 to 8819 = 0.022 mag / 11.9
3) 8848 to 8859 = 0.029 mag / 11.7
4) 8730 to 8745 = 0.020 mag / 12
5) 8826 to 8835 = 0.006 mag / 12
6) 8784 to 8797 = 0.004 mag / 12.1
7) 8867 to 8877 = 0.023 mag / 11.7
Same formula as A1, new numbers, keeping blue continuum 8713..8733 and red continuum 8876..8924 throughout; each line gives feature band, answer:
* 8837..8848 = 0.1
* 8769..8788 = 0.0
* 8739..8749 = 0.2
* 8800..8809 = 0.0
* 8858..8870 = 0.2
